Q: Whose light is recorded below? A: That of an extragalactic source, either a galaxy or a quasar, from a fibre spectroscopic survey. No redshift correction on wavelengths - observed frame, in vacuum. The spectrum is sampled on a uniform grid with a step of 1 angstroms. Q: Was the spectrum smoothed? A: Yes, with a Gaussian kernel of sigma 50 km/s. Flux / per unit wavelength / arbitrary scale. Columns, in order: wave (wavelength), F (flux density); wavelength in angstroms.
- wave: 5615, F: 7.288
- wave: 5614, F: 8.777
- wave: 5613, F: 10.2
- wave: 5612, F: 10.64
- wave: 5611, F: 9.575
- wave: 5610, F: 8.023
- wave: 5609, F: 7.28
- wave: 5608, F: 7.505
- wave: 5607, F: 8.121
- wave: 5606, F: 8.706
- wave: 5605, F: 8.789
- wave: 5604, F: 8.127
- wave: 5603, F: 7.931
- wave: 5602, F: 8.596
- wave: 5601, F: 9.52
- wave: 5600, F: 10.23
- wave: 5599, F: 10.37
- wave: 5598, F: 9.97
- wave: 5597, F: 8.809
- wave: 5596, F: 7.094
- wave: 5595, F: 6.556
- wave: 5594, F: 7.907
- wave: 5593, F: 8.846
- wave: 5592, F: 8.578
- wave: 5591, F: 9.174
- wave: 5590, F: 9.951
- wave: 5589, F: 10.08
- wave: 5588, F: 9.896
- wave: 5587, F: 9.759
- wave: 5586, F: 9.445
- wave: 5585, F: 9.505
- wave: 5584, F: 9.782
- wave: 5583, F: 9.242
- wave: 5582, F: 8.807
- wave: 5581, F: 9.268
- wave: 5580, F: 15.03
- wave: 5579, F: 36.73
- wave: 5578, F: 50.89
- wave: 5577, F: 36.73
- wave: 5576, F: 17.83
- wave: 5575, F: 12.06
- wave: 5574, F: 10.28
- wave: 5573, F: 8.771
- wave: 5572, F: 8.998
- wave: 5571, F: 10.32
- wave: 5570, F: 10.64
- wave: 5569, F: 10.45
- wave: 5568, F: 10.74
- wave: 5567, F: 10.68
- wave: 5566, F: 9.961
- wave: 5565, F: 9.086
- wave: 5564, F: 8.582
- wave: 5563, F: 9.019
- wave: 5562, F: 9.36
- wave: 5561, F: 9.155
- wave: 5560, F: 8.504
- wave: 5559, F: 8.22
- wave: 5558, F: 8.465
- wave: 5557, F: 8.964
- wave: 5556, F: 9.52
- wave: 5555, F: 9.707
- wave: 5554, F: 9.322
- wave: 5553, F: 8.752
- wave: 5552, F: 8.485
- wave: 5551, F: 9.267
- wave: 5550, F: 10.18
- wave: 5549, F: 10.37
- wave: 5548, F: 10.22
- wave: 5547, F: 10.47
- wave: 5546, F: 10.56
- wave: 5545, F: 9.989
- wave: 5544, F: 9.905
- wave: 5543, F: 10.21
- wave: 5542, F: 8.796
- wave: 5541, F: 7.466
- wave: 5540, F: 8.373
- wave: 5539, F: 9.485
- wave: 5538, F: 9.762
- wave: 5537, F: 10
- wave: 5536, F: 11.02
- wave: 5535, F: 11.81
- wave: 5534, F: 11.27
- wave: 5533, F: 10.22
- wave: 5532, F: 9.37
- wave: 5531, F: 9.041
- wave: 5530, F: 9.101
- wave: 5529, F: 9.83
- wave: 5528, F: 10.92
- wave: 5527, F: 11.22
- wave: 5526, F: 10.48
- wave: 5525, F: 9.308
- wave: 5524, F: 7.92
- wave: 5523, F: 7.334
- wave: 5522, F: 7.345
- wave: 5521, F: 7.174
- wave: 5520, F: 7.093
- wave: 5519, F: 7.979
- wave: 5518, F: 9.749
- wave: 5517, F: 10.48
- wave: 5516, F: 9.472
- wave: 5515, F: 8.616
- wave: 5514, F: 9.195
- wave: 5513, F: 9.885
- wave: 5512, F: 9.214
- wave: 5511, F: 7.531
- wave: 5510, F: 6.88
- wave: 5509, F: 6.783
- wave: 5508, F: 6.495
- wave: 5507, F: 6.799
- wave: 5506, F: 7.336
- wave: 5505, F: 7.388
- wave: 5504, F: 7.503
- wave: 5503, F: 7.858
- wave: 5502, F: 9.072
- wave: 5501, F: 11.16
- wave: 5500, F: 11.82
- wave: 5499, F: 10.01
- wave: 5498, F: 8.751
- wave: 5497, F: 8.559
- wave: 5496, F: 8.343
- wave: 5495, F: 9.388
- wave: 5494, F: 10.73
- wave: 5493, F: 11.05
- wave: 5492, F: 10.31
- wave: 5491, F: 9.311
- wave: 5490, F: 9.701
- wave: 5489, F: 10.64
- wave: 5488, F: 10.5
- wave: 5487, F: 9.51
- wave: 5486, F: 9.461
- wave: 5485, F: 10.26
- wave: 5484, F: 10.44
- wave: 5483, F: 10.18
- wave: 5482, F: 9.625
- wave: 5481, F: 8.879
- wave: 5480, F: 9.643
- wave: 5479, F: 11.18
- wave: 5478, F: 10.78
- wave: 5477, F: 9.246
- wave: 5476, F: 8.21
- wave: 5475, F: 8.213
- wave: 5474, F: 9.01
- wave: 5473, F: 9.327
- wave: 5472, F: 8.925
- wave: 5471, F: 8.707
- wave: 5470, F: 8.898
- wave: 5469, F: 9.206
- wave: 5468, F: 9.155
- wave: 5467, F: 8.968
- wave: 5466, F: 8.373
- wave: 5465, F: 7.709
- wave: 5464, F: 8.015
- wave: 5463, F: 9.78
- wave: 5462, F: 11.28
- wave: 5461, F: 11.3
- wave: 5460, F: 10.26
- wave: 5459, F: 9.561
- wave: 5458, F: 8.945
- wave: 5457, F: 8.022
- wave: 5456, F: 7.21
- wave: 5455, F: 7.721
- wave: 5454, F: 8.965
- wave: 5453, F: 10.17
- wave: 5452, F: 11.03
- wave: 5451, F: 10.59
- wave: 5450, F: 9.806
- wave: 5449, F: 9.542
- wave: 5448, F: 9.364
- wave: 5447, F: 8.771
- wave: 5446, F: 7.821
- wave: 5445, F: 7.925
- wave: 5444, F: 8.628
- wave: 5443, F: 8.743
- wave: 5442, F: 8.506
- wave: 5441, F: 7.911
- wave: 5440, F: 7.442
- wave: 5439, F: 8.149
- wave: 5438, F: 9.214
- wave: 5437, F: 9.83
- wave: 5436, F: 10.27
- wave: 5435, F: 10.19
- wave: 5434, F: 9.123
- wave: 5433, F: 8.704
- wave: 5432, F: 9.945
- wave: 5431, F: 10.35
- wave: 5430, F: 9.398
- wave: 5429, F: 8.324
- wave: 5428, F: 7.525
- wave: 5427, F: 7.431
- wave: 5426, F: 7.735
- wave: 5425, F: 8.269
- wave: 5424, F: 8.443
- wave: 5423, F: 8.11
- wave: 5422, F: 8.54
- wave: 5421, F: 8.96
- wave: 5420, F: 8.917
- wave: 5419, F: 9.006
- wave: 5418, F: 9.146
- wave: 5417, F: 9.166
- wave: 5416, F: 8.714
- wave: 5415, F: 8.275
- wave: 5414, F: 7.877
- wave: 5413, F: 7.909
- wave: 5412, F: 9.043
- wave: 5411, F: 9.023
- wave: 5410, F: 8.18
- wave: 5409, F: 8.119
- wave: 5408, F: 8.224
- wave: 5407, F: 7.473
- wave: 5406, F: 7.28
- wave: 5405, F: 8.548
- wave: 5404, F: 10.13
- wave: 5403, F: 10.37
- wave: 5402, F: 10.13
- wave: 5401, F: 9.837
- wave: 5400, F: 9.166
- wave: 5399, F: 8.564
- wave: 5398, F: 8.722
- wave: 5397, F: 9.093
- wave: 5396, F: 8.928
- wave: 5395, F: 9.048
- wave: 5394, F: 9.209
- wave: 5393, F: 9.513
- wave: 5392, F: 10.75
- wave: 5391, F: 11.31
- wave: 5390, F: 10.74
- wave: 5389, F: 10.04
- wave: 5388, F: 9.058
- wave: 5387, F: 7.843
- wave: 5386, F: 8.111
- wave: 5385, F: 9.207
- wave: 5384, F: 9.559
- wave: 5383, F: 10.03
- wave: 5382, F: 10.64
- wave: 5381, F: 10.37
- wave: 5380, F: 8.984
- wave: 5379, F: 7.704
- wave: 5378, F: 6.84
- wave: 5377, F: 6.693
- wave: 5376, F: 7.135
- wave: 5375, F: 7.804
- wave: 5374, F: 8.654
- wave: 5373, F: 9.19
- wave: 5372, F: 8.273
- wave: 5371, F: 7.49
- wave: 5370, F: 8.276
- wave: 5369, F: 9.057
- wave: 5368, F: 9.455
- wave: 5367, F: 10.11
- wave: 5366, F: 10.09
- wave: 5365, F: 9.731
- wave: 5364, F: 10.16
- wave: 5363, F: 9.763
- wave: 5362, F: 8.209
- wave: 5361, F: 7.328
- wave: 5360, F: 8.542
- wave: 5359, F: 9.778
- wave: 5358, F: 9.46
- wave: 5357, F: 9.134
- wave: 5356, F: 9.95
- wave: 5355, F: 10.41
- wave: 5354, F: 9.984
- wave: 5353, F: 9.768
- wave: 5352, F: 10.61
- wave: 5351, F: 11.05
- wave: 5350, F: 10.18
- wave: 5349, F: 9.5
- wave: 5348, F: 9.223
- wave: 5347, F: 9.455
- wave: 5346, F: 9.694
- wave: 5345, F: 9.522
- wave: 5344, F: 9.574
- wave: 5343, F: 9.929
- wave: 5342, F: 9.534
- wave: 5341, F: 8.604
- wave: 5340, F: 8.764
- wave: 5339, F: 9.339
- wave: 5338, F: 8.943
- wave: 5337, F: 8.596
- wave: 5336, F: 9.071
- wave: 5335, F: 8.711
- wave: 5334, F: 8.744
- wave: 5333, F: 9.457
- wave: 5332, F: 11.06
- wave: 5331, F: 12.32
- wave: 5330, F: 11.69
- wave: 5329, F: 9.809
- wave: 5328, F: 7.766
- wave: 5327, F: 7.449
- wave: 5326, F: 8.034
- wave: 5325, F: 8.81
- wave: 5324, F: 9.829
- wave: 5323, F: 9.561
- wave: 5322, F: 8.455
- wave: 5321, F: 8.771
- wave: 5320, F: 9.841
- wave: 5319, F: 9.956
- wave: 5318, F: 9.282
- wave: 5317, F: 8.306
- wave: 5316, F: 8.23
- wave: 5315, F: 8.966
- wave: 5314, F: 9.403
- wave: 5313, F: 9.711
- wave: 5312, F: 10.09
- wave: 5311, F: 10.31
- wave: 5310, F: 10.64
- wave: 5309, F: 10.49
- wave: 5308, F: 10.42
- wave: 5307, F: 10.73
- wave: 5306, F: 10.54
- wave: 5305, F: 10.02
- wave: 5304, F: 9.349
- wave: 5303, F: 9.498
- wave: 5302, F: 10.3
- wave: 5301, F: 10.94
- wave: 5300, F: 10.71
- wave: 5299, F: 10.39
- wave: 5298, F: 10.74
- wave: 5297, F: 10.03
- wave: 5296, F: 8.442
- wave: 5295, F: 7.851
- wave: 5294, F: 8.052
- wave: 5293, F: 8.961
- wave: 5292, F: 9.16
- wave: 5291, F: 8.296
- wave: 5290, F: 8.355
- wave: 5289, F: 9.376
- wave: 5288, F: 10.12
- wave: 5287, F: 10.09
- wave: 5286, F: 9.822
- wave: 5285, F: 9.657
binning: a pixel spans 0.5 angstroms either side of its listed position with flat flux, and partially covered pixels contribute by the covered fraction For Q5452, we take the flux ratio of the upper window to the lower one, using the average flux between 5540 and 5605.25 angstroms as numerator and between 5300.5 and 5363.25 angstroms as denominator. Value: 1.16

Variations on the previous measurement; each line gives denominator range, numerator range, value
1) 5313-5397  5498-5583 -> 1.14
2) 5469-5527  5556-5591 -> 1.40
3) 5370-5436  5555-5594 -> 1.39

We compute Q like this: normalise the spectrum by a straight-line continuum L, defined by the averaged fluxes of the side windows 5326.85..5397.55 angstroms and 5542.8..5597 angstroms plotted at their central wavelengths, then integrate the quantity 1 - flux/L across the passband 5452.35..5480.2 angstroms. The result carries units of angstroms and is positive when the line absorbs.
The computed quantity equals 3.3 angstroms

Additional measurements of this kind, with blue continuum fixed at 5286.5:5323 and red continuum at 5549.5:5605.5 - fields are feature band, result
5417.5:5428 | 1.9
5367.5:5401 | 3.7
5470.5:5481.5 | 1.4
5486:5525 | 7.2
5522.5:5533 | 1.4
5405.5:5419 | 2.5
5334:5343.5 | 0.7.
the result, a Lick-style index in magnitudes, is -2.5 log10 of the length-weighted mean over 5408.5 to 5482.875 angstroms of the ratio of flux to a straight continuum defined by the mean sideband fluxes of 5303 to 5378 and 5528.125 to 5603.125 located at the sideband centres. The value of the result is 0.13 mag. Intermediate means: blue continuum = 9.35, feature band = 8.97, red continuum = 11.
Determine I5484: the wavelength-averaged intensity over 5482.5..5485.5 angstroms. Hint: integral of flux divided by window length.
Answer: 10.3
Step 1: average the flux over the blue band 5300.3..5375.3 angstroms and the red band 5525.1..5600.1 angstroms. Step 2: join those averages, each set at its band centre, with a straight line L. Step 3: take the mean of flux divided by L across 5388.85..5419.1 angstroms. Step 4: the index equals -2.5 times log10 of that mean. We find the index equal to 0.10 mag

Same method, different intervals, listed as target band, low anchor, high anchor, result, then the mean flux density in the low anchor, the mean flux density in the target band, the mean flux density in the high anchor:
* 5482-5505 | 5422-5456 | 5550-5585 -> 0.081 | 8.88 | 9.7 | 12.6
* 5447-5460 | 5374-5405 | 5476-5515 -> -0.007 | 9.17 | 9.26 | 9.23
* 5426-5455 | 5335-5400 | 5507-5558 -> 0.024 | 9.22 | 9.01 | 9.22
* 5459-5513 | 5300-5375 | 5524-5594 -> 0.155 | 9.48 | 9.21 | 11.2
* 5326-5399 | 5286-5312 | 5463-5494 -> 0.044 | 9.76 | 9.27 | 9.47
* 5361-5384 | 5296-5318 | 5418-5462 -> 0.075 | 9.94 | 8.83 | 8.97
